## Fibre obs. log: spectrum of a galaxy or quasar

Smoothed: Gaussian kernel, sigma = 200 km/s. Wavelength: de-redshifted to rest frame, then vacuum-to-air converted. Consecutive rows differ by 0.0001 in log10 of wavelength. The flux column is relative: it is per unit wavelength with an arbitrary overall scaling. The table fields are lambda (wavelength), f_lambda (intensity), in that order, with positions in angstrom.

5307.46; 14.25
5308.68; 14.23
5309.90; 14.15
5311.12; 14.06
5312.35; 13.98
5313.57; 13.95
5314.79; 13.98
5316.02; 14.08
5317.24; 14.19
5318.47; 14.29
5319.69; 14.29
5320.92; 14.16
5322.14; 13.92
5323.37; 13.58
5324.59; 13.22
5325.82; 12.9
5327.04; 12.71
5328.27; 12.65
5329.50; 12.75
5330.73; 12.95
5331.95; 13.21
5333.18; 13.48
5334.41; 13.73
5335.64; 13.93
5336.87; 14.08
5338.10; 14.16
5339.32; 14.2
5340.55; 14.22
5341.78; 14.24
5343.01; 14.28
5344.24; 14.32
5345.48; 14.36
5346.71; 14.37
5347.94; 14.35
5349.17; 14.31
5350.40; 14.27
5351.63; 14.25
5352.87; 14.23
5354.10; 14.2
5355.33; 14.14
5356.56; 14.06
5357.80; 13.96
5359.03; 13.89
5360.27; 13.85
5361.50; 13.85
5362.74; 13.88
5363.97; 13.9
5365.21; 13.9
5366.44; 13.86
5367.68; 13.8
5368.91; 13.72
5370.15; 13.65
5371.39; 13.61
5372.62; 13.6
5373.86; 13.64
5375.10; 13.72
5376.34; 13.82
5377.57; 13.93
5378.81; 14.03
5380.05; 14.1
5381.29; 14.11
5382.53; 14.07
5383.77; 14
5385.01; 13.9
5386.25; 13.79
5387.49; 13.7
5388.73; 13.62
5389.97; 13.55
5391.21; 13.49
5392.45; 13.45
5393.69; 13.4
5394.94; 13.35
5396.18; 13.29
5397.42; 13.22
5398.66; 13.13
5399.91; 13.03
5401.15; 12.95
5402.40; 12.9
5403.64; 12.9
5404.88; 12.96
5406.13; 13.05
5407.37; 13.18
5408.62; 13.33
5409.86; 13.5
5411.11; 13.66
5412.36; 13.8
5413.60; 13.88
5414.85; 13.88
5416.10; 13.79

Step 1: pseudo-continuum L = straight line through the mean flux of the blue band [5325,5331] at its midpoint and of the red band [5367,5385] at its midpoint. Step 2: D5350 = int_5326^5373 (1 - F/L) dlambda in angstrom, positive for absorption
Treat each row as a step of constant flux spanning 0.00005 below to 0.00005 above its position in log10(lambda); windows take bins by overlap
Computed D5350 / -2.1 angstrom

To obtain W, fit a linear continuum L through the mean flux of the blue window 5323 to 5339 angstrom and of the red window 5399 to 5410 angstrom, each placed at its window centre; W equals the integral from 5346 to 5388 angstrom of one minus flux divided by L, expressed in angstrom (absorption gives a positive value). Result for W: -2.4 angstrom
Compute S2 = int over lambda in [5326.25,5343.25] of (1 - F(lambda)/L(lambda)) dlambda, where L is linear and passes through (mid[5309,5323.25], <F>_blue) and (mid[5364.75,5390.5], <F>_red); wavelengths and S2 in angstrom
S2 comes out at 0.5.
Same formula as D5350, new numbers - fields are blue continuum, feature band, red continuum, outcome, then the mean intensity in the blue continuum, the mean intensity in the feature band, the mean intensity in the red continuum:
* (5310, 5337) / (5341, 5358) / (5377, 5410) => -0.83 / 13.6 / 14.2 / 13.5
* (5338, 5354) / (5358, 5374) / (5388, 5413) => 0.15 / 14.3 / 13.8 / 13.3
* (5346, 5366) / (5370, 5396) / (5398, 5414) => -0.19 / 14.1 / 13.7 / 13.2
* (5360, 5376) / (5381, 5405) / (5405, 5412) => 0.09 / 13.8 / 13.4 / 13.3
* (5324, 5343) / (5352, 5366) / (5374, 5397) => -0.37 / 13.5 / 14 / 13.7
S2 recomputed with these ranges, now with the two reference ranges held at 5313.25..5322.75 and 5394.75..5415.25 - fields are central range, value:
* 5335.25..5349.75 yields -0.4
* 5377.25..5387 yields -0.3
